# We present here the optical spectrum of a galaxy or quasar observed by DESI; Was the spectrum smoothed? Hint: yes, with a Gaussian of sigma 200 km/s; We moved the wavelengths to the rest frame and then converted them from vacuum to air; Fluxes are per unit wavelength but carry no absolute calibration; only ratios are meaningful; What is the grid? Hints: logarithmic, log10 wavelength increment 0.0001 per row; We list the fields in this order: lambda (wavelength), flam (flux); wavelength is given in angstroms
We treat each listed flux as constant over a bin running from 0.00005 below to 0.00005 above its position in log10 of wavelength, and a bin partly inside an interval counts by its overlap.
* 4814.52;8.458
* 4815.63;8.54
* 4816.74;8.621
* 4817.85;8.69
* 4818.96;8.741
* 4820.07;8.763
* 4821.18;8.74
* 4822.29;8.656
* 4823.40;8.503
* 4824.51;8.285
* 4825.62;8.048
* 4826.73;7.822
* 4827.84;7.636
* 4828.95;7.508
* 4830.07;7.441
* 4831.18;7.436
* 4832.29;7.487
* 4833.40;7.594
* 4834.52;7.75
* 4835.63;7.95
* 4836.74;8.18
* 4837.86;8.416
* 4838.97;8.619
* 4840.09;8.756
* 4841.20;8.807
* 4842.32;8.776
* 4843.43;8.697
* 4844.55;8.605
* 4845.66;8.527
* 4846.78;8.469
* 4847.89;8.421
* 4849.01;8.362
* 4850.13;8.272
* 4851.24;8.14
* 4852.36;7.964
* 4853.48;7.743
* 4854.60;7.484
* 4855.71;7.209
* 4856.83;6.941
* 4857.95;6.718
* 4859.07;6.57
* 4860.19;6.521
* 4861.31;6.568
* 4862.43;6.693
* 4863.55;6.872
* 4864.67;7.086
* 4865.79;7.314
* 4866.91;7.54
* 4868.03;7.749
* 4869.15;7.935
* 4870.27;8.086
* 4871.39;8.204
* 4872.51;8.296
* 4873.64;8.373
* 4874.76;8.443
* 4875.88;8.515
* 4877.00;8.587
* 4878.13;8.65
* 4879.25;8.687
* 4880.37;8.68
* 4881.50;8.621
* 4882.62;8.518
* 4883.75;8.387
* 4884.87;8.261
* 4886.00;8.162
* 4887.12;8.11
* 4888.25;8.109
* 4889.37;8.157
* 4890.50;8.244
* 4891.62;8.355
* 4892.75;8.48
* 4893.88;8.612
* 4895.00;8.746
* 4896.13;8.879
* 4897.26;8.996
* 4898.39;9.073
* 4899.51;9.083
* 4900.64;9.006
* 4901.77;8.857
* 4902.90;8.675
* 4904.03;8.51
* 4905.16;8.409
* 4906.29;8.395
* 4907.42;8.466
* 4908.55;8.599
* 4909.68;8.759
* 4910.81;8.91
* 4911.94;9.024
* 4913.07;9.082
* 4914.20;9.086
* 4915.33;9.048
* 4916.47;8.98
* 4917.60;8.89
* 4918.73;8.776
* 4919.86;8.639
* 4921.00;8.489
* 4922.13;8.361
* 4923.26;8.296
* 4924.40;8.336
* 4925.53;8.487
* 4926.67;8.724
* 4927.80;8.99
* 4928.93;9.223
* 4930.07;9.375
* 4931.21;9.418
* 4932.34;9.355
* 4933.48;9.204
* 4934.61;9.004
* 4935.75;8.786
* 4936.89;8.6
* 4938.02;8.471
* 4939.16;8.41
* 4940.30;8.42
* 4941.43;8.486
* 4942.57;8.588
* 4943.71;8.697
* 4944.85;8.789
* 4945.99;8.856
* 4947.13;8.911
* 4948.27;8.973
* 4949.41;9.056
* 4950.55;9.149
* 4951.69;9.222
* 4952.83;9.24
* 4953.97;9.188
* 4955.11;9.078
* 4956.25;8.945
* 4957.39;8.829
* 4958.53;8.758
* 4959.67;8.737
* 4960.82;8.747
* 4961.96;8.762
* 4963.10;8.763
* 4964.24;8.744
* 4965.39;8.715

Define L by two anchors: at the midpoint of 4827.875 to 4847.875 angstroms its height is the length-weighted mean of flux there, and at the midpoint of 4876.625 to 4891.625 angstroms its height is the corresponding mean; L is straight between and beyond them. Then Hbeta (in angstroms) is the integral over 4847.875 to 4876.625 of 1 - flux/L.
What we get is 2.4 angstroms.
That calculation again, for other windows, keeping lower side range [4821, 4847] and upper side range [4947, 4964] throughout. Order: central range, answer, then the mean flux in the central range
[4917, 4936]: -0.16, 8.85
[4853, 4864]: 1.86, 6.93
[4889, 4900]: -0.13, 8.67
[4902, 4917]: -0.17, 8.76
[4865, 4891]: 0.71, 8.24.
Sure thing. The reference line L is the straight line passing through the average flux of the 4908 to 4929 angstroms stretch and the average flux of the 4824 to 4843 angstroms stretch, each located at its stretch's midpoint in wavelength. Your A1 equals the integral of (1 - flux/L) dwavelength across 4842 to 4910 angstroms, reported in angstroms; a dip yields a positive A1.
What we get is 1.9 angstroms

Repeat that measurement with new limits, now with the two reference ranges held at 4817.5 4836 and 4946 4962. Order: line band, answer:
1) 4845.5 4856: 0.2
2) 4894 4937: -0.7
